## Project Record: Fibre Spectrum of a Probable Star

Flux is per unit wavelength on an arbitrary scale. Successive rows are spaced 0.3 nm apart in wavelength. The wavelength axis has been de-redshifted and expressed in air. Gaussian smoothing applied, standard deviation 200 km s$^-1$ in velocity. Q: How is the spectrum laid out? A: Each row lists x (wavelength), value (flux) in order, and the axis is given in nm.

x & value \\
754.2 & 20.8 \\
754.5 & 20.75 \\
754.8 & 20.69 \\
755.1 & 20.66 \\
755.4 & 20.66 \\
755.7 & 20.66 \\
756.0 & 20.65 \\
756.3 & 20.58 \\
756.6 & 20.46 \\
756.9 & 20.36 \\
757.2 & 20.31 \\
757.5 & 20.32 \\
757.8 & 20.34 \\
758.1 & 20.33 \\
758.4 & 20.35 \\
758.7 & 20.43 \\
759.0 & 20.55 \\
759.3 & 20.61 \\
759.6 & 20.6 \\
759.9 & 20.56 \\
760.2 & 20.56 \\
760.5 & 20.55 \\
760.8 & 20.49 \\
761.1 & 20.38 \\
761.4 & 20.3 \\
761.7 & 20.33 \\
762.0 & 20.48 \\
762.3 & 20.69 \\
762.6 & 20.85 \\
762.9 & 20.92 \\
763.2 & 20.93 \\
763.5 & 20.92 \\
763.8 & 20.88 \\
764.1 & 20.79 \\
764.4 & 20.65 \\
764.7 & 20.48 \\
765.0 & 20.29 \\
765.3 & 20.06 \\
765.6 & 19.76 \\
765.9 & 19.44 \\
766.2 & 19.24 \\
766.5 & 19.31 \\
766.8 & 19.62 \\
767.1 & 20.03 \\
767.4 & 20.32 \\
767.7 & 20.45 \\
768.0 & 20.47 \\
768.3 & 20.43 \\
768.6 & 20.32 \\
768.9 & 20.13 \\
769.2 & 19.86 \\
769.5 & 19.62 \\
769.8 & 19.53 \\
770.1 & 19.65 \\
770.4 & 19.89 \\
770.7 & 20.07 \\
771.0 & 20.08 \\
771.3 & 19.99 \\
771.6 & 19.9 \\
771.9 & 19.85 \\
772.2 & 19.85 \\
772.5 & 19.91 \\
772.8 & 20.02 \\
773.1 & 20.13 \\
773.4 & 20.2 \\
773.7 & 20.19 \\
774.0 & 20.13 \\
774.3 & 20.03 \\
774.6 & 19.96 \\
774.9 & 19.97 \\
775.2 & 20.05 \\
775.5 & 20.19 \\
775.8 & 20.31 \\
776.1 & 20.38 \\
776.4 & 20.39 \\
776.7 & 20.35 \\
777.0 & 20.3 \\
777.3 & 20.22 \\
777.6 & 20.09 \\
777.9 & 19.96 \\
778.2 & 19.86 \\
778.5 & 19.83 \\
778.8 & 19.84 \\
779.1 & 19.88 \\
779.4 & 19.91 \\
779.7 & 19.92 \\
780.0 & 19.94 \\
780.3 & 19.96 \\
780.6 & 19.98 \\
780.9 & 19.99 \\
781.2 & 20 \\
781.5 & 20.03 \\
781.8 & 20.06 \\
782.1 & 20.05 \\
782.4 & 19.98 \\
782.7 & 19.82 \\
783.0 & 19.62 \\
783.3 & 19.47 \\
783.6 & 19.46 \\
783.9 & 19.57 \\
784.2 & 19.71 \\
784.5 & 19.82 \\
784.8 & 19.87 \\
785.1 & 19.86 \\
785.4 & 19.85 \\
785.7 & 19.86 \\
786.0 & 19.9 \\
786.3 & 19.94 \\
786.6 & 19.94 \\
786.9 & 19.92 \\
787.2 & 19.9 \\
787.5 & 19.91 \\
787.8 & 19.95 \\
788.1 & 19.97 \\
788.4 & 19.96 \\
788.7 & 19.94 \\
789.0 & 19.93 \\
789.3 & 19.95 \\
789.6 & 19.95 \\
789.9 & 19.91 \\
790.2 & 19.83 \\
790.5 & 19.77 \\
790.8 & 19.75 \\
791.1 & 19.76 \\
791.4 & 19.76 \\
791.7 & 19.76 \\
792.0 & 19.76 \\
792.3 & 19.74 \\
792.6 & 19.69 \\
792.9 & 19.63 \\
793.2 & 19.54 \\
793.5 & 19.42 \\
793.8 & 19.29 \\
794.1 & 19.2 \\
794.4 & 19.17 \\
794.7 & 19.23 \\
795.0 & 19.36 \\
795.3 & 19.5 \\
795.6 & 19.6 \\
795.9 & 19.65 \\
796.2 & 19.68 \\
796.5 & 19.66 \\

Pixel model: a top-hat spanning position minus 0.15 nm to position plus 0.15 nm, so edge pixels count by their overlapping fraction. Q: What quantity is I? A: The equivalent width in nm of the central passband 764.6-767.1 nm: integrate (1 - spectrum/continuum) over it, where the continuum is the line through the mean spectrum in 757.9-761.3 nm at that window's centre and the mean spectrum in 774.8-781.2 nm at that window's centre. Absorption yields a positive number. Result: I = 0.07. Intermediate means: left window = 20.5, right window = 20.1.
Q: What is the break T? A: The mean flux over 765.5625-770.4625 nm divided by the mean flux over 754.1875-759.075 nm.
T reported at 1.0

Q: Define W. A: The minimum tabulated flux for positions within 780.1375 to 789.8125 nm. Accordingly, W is 19.46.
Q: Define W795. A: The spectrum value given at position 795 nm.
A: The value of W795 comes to 19.36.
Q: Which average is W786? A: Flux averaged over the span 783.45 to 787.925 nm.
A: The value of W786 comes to 19.8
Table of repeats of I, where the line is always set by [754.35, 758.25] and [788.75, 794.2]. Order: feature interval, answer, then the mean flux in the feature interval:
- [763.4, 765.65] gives -0.019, 20.5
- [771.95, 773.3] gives 0.011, 20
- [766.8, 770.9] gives 0.038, 20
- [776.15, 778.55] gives -0.013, 20.1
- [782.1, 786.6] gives 0.021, 19.8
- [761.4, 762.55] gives -0.006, 20.5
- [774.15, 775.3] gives 0.006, 20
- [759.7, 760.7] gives -0.006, 20.6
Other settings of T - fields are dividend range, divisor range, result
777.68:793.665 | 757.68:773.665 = 0.98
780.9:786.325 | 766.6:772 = 0.99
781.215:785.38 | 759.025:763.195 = 0.96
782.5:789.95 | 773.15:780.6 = 0.99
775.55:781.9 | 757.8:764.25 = 0.97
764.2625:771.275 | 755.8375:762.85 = 0.98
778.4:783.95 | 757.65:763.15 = 0.97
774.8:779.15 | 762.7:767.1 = 0.99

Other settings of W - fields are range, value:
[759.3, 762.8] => 20.3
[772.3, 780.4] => 19.83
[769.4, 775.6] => 19.53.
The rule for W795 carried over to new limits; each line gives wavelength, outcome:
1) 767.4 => 20.32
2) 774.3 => 20.03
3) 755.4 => 20.66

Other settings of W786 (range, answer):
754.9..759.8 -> 20.5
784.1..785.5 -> 19.8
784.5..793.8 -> 19.8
